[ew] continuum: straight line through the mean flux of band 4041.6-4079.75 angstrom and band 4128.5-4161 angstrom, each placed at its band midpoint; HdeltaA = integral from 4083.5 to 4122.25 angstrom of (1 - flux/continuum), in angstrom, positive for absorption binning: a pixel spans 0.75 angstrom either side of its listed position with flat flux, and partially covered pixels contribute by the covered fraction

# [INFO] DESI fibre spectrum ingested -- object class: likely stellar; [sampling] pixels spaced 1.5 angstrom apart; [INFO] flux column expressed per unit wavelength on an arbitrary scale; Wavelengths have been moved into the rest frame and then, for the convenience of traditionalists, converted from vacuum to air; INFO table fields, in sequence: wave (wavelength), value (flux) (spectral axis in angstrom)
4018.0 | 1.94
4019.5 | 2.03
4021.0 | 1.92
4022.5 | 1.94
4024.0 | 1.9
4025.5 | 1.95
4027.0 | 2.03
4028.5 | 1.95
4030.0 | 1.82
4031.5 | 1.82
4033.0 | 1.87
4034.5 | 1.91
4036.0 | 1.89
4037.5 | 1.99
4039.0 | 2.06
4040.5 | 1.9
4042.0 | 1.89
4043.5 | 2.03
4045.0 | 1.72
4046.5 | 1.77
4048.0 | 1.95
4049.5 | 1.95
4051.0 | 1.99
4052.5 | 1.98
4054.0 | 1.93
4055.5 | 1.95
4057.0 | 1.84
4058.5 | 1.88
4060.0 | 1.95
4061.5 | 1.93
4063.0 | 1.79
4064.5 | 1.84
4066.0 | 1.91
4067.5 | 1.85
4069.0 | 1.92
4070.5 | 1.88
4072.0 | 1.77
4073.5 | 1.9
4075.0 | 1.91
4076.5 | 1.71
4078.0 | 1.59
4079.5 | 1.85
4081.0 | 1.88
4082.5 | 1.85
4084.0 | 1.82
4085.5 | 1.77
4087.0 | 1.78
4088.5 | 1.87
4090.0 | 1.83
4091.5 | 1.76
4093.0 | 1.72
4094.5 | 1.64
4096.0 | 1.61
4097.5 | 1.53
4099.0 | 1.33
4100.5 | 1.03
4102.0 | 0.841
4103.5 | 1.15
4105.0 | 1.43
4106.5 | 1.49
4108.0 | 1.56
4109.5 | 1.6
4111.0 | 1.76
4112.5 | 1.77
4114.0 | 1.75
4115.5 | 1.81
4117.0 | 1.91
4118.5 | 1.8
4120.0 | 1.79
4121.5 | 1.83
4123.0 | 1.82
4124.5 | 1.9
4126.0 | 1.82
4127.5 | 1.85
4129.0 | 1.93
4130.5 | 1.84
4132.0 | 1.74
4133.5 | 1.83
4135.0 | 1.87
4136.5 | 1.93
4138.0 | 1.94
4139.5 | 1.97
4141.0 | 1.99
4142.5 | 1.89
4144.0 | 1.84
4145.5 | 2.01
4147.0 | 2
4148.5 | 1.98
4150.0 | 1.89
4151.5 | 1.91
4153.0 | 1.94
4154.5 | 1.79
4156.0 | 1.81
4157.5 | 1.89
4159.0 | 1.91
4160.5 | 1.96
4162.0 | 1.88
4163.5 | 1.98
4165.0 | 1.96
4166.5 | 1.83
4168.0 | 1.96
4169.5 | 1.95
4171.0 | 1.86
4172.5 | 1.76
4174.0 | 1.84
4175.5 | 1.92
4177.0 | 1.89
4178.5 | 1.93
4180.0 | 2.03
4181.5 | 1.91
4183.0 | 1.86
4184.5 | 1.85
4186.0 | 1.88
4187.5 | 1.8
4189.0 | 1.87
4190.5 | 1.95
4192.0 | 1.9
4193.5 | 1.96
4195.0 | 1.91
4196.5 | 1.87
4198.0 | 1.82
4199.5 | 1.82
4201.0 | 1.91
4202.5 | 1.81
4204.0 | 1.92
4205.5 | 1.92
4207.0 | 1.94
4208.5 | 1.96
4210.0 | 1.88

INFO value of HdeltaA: 5.47 angstrom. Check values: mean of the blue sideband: 1.87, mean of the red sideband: 1.9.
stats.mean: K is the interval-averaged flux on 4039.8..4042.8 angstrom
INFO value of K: 1.9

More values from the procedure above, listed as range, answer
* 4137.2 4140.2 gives 1.95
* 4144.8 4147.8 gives 2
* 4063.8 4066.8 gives 1.88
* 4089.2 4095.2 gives 1.74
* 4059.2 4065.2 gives 1.88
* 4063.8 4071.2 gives 1.88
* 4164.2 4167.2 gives 1.9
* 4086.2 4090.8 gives 1.83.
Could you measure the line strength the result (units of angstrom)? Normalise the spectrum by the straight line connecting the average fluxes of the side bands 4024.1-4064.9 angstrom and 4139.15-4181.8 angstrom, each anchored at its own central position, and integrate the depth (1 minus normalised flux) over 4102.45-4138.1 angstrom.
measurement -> 3.1 angstrom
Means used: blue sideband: 1.91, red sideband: 1.91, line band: 1.74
